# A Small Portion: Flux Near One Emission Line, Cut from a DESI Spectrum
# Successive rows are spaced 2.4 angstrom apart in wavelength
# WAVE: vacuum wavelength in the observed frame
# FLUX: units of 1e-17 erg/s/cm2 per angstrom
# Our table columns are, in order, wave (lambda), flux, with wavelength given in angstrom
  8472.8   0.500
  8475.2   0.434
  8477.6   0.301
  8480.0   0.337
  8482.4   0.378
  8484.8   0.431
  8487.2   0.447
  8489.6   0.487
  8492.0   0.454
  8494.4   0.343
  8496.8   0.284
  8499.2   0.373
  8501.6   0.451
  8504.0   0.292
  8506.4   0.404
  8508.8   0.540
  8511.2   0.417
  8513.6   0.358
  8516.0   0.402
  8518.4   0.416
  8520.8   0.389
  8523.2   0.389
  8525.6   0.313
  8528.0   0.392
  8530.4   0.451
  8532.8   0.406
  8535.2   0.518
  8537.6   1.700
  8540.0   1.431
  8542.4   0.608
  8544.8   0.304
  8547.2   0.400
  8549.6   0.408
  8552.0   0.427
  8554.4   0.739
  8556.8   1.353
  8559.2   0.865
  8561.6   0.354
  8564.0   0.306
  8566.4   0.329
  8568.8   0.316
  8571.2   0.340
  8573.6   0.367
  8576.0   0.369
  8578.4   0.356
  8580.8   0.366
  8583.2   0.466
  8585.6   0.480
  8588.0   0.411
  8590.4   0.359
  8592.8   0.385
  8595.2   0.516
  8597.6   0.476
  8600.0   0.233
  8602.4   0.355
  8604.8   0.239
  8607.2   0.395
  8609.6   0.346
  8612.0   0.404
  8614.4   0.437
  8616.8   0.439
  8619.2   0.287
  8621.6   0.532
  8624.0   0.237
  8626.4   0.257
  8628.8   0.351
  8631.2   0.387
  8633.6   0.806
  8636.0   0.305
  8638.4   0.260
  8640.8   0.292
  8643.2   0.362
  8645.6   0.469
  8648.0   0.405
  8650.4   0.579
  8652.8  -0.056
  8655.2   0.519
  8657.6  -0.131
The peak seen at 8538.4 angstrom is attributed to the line [S II]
